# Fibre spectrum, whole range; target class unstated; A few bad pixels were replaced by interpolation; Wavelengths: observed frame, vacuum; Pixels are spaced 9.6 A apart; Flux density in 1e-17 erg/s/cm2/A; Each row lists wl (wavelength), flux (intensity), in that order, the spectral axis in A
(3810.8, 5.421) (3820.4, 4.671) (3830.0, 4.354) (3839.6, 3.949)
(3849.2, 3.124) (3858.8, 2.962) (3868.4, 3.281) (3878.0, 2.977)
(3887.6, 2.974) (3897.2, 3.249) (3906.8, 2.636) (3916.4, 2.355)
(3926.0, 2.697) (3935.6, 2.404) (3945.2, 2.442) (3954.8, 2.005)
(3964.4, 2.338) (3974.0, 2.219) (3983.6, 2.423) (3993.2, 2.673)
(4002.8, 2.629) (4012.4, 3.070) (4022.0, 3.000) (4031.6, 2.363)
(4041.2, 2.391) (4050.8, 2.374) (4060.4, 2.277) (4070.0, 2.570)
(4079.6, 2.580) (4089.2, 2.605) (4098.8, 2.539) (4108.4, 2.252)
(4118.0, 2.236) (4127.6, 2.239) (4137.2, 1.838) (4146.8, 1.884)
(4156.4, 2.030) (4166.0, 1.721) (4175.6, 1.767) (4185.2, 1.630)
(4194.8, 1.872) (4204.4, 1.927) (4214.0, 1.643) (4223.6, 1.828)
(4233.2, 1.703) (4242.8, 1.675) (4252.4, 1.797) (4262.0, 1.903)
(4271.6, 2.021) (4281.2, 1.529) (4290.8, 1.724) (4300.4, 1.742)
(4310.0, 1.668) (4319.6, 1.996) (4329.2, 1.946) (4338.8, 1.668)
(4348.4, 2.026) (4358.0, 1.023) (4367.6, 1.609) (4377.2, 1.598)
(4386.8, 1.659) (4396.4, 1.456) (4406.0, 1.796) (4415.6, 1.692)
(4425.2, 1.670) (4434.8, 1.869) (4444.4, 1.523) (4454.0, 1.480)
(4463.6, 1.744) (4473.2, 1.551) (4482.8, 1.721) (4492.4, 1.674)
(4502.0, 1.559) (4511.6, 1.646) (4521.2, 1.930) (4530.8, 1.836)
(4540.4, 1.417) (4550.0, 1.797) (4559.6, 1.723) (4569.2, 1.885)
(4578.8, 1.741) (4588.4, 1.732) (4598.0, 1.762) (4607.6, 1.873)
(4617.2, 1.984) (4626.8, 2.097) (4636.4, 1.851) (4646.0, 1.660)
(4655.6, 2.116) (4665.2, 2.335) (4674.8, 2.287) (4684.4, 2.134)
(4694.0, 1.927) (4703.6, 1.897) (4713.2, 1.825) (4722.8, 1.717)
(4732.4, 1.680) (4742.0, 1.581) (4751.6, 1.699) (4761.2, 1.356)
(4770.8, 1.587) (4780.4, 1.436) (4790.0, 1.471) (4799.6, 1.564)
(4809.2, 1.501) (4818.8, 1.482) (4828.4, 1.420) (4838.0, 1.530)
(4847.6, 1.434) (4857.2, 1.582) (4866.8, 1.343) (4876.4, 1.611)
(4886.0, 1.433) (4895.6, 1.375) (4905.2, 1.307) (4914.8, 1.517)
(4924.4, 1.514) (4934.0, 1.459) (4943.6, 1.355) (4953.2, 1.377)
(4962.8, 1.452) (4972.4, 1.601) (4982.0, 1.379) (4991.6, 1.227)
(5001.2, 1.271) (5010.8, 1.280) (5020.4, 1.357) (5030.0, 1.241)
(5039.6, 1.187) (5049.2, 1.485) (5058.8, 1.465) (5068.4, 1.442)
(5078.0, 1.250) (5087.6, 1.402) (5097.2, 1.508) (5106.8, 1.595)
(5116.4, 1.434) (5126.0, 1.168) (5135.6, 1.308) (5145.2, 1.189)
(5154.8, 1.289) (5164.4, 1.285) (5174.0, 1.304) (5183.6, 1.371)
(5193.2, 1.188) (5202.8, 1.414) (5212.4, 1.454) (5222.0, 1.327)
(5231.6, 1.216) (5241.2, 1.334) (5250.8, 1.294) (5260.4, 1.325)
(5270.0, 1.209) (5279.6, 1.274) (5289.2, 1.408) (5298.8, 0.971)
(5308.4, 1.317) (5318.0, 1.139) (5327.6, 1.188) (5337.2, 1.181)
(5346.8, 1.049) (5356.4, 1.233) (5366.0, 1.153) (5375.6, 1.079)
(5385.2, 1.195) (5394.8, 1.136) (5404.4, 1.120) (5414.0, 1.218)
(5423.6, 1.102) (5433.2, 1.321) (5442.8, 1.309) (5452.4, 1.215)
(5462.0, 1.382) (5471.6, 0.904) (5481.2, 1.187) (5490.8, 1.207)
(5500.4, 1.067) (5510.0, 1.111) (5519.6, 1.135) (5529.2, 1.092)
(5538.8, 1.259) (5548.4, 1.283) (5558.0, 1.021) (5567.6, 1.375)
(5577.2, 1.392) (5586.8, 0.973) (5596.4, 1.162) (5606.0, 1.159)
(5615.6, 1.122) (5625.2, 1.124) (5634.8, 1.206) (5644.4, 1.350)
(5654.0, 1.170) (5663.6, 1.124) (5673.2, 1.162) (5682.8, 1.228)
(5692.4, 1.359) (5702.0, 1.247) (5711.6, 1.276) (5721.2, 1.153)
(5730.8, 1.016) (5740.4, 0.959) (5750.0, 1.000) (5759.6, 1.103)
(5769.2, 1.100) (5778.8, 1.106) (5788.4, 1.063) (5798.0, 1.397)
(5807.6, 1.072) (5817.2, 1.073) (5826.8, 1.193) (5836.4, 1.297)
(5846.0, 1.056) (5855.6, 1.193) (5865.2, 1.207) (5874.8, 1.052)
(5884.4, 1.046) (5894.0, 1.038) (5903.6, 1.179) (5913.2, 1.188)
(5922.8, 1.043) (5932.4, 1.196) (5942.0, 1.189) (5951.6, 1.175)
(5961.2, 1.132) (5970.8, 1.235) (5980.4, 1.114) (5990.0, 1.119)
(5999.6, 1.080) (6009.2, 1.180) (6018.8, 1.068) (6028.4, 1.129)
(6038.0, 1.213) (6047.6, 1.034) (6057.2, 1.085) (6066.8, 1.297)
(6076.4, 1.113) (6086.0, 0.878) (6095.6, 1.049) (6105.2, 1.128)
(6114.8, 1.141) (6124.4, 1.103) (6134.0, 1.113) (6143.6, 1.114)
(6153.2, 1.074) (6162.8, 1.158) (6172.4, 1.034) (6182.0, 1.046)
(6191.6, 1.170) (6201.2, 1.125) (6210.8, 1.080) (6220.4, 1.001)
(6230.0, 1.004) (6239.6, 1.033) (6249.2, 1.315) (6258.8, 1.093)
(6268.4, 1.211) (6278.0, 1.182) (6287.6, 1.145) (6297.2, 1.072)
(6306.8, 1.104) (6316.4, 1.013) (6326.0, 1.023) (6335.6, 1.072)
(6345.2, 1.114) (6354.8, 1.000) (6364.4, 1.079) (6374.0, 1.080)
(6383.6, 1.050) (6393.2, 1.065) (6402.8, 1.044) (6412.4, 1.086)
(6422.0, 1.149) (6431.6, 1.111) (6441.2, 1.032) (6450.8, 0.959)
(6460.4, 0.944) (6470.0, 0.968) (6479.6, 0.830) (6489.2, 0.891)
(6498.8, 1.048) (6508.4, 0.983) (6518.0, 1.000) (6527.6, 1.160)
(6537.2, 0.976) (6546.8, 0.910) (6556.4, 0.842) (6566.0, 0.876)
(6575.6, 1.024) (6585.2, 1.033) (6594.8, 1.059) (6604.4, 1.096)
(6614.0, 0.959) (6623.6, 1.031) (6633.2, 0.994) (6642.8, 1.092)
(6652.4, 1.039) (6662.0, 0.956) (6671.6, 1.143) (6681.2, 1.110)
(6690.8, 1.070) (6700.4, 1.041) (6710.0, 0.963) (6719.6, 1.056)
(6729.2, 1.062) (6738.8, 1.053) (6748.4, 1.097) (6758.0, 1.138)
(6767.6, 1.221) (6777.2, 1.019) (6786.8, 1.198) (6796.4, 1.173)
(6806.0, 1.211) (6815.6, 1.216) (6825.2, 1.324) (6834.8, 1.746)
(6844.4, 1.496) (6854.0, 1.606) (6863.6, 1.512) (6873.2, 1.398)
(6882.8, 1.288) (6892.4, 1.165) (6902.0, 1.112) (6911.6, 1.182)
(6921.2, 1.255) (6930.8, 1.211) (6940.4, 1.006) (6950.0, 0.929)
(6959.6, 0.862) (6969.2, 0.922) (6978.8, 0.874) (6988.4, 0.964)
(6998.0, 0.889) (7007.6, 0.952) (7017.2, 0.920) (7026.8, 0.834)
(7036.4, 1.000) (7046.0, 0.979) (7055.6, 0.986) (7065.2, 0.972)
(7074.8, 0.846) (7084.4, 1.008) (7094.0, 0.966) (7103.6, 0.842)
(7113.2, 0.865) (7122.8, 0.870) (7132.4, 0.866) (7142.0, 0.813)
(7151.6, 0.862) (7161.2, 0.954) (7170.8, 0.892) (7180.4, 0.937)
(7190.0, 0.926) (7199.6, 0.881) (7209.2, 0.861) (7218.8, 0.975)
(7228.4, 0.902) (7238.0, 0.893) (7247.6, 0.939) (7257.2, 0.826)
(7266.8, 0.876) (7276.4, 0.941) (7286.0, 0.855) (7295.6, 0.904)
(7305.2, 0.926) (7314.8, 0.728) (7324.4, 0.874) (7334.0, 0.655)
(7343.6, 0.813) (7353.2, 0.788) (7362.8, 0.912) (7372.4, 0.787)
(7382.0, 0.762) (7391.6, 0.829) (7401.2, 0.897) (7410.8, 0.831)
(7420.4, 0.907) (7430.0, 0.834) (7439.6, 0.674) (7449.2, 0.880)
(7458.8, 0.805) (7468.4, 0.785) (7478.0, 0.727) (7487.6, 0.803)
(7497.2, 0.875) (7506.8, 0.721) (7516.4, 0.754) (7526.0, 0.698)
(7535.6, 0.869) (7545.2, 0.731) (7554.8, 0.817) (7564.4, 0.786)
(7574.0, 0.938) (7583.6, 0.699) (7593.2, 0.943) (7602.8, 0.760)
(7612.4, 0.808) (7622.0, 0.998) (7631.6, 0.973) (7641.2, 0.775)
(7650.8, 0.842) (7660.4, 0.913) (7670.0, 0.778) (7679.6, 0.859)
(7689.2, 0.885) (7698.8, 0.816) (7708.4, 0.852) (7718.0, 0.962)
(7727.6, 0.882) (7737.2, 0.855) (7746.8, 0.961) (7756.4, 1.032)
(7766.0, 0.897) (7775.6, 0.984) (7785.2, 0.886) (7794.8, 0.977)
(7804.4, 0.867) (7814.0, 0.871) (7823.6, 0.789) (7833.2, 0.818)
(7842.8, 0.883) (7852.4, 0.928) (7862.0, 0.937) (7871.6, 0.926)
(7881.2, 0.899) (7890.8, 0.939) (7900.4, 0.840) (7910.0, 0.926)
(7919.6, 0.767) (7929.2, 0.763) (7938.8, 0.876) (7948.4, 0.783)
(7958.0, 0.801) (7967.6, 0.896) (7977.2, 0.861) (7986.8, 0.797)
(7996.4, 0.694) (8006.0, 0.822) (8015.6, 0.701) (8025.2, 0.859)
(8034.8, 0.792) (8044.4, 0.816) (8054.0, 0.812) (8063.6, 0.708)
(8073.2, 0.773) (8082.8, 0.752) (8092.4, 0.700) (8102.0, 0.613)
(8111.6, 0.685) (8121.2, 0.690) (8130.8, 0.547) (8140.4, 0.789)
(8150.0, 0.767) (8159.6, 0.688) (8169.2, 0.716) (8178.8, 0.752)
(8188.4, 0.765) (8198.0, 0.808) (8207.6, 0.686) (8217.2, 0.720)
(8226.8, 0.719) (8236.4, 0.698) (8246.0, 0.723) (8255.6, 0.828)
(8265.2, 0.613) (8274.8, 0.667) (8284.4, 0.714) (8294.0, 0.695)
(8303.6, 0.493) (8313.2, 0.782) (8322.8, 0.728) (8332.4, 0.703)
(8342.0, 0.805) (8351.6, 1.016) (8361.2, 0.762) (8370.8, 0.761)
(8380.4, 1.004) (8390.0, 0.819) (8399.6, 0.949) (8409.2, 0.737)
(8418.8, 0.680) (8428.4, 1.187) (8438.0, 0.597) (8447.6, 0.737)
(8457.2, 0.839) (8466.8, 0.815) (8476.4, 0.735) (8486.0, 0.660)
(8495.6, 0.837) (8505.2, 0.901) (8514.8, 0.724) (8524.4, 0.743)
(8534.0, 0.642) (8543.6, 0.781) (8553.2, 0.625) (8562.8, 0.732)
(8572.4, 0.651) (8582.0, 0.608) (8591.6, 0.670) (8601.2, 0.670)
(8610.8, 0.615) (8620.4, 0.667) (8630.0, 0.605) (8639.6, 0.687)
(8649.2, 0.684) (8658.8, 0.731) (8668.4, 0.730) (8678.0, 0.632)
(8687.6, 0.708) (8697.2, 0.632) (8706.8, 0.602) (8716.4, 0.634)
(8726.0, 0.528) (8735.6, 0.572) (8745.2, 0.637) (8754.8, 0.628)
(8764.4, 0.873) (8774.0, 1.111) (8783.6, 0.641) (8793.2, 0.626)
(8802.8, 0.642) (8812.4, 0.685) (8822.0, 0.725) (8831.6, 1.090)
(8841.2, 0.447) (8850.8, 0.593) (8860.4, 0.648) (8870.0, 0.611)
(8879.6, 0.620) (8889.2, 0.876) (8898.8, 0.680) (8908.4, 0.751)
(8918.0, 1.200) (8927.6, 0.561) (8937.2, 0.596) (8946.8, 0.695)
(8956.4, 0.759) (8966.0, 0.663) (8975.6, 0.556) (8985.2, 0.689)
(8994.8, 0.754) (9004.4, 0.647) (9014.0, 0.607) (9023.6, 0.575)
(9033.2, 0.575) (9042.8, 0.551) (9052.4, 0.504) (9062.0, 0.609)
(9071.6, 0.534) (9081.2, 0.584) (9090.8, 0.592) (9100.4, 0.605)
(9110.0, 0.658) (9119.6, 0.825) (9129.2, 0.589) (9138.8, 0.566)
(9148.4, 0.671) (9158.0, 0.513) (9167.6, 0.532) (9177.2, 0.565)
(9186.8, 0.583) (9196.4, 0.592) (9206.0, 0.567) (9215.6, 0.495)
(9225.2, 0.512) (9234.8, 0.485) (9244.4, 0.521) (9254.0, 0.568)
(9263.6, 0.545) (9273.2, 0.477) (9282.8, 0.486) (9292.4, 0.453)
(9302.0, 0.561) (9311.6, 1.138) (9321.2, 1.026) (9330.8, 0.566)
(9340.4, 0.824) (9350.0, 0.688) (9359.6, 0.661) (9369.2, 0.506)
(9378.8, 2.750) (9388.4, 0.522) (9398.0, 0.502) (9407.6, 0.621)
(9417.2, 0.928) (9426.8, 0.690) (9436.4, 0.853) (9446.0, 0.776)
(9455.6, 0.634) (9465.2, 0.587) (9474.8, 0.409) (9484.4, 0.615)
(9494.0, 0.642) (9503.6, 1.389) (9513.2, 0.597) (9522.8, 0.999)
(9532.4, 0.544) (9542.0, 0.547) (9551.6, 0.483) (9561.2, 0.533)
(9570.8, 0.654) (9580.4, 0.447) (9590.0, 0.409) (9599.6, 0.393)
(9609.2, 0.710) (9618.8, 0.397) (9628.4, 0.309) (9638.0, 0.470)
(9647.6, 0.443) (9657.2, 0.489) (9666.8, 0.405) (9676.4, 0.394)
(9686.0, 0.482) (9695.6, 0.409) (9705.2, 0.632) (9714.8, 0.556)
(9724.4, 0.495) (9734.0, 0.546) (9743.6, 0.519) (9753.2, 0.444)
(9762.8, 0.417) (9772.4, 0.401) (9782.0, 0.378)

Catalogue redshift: 1.449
